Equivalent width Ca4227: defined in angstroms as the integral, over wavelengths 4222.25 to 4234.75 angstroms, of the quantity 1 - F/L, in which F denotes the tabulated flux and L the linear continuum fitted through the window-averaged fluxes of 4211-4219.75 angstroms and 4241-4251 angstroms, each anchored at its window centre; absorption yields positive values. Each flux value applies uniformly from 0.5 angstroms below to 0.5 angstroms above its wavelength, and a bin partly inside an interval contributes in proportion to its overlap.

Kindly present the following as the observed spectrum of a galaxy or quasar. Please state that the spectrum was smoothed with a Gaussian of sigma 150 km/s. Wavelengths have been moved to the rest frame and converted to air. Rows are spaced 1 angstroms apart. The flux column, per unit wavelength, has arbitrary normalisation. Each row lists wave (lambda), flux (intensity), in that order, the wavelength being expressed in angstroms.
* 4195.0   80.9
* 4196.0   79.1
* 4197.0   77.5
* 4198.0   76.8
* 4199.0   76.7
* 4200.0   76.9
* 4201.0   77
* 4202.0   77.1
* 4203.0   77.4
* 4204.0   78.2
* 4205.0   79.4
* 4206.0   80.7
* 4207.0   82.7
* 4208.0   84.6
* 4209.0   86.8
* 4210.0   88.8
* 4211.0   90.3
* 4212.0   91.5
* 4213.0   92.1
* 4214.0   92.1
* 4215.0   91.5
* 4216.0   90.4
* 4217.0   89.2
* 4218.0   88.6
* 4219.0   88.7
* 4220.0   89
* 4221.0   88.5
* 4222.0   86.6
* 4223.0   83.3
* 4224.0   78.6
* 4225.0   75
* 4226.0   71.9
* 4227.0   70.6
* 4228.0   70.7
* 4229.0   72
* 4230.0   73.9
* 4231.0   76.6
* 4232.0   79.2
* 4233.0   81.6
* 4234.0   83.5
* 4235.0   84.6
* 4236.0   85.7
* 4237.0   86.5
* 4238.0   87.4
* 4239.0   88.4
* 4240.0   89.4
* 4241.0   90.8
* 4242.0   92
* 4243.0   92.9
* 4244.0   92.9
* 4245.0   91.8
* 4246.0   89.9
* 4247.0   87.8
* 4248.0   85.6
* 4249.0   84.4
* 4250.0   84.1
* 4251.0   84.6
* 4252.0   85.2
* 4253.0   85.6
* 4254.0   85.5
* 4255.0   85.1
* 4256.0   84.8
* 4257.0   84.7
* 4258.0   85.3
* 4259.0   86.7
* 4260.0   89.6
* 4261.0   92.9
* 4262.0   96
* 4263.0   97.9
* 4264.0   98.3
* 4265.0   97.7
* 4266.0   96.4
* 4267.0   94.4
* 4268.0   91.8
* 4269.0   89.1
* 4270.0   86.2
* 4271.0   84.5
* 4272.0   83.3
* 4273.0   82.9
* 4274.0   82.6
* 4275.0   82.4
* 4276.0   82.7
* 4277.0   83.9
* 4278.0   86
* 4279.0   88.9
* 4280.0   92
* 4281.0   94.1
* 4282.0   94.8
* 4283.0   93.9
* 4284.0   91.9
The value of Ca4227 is 1.8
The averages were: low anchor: 90.5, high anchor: 88.9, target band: 76.8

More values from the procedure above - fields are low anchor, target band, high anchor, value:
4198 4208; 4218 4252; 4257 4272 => 0.53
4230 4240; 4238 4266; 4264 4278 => -1.24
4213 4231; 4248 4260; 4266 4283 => 0.07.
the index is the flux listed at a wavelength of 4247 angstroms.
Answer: 87.8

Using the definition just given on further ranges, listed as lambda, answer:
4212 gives 91.5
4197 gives 77.5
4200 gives 76.9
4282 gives 94.8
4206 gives 80.7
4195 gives 80.9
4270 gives 86.2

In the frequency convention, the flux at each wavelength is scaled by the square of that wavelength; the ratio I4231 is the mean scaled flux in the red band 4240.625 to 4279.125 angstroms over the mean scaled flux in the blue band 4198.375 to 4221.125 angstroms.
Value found 1.06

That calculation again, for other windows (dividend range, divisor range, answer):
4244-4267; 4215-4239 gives 1.10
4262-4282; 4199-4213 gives 1.12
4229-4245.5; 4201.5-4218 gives 1.01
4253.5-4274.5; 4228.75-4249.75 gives 1.05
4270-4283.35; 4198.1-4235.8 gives 1.09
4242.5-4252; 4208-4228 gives 1.04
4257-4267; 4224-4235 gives 1.24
